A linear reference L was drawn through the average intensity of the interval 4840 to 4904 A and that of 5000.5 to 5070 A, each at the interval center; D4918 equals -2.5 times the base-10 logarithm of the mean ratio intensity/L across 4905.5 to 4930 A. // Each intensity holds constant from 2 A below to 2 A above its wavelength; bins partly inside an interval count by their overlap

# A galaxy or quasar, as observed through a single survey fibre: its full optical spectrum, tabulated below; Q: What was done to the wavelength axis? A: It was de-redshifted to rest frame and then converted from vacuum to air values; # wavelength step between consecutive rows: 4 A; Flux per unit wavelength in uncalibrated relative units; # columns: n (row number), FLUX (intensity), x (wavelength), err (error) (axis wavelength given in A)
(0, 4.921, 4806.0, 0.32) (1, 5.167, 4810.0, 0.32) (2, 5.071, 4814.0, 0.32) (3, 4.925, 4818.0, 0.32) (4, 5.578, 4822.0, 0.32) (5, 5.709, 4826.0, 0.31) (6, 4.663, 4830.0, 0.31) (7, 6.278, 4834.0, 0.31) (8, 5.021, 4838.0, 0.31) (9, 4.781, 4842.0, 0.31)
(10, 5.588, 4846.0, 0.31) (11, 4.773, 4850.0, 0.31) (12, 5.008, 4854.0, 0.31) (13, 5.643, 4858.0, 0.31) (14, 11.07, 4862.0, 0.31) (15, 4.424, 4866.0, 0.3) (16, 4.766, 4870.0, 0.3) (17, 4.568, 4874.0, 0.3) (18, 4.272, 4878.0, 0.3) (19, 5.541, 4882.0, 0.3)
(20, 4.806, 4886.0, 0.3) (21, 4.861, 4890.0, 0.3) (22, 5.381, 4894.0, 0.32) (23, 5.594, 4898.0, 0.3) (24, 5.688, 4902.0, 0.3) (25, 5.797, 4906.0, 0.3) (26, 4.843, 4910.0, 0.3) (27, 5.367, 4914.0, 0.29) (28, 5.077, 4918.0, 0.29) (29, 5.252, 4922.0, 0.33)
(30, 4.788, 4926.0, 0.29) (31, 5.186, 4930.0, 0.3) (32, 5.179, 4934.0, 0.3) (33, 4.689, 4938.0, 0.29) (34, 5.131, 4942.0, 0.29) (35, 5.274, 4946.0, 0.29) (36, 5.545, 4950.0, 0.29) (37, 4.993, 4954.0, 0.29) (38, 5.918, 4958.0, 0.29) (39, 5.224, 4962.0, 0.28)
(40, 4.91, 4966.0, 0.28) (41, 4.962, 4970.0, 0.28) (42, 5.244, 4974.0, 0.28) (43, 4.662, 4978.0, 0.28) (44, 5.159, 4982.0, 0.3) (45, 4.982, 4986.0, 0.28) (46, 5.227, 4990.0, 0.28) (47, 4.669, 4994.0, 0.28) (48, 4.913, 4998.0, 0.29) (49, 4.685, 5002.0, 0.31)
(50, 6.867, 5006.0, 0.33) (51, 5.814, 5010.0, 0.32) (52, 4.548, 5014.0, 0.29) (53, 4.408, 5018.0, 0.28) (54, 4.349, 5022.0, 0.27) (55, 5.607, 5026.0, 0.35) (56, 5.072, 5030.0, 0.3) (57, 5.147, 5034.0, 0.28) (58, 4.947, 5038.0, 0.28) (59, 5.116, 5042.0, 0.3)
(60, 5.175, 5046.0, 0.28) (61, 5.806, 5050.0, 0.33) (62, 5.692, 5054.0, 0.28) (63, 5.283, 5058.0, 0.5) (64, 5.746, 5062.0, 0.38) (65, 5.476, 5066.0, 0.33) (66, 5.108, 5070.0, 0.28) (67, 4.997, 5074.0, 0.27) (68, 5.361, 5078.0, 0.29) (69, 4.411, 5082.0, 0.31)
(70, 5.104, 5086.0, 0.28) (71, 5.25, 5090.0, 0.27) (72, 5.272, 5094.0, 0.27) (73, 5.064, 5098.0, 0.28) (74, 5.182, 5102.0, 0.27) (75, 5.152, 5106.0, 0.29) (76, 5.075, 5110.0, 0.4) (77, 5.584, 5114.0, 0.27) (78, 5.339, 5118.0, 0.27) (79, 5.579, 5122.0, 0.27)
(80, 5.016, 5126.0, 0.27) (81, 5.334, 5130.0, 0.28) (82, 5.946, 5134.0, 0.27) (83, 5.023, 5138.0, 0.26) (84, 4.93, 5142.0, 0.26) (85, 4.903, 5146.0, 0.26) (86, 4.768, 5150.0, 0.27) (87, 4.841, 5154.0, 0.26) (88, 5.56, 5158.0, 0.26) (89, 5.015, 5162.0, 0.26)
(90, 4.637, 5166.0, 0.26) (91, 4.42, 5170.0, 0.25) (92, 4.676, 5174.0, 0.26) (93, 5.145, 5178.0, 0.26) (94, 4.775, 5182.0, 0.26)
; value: 0.05 mag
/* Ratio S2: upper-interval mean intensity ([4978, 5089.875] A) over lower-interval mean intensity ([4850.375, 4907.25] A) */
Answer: 0.94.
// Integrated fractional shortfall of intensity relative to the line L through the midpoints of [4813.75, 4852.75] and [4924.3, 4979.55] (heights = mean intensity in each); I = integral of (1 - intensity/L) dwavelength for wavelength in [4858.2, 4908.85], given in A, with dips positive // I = -3.5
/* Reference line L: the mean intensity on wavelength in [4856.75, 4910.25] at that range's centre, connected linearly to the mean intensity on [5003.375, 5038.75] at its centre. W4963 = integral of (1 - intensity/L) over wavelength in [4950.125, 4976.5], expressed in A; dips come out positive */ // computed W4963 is 0.6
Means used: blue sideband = 5.54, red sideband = 5.2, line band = 5.22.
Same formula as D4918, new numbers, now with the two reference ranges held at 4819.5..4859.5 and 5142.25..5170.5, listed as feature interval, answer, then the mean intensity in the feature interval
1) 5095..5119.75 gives -0.057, 5.23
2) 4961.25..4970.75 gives 0.026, 5.02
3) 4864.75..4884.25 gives 0.114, 4.73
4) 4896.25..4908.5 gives -0.088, 5.66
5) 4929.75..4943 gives 0.033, 5.02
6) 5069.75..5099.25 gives -0.016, 5.07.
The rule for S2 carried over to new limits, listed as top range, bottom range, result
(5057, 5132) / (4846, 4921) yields 0.96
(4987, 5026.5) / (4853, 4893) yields 0.92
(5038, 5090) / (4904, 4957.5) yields 1.01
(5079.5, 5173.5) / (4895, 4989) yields 0.98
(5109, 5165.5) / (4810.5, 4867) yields 0.92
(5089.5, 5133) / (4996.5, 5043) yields 1.03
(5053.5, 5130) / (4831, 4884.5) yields 0.95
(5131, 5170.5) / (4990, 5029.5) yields 0.99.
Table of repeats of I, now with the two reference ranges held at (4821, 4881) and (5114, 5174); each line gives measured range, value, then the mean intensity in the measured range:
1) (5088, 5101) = -0.1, 5.19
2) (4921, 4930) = 0.6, 5.03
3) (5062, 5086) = 0.3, 5.13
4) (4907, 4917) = 0.4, 5.17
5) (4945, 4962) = -0.2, 5.42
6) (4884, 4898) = 0.8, 5.1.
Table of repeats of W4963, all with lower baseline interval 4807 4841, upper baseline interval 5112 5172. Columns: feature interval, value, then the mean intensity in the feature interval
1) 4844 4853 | 0.2 A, 5.16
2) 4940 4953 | -0.2 A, 5.29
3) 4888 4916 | -0.7 A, 5.36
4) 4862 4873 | -1.1 A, 5.77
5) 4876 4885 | 0.6 A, 4.9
